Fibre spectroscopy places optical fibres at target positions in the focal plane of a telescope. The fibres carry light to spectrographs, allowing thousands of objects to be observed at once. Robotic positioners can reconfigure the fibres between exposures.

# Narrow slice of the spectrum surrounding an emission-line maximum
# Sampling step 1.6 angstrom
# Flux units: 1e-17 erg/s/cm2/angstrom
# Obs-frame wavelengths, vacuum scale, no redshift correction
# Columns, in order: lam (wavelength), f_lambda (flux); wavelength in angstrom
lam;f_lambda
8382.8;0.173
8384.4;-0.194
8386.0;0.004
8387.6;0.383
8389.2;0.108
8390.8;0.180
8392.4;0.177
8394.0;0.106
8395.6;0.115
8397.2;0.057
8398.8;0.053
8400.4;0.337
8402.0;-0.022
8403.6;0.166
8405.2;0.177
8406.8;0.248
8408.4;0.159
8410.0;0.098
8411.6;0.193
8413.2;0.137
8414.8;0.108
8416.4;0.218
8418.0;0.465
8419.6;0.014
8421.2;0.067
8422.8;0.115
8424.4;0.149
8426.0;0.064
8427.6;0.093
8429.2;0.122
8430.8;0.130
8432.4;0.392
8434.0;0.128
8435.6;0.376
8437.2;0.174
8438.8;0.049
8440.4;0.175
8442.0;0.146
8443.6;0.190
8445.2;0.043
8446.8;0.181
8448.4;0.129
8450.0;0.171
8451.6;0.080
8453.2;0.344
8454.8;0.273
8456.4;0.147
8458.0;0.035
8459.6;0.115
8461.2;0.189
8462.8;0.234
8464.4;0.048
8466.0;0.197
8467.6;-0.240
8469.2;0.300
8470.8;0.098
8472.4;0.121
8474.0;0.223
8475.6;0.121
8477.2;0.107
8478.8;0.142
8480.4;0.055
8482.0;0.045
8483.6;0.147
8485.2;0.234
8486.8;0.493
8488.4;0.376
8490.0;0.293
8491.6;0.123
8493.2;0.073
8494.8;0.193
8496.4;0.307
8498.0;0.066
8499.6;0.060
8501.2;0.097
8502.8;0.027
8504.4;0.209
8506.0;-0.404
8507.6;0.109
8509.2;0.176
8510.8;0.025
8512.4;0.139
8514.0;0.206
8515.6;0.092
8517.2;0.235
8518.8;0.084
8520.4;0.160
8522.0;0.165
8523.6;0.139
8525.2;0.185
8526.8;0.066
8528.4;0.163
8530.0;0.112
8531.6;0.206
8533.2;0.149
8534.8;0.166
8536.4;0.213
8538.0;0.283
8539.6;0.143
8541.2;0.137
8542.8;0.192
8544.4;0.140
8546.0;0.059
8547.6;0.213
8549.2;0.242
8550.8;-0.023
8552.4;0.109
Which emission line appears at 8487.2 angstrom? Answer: H-gamma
